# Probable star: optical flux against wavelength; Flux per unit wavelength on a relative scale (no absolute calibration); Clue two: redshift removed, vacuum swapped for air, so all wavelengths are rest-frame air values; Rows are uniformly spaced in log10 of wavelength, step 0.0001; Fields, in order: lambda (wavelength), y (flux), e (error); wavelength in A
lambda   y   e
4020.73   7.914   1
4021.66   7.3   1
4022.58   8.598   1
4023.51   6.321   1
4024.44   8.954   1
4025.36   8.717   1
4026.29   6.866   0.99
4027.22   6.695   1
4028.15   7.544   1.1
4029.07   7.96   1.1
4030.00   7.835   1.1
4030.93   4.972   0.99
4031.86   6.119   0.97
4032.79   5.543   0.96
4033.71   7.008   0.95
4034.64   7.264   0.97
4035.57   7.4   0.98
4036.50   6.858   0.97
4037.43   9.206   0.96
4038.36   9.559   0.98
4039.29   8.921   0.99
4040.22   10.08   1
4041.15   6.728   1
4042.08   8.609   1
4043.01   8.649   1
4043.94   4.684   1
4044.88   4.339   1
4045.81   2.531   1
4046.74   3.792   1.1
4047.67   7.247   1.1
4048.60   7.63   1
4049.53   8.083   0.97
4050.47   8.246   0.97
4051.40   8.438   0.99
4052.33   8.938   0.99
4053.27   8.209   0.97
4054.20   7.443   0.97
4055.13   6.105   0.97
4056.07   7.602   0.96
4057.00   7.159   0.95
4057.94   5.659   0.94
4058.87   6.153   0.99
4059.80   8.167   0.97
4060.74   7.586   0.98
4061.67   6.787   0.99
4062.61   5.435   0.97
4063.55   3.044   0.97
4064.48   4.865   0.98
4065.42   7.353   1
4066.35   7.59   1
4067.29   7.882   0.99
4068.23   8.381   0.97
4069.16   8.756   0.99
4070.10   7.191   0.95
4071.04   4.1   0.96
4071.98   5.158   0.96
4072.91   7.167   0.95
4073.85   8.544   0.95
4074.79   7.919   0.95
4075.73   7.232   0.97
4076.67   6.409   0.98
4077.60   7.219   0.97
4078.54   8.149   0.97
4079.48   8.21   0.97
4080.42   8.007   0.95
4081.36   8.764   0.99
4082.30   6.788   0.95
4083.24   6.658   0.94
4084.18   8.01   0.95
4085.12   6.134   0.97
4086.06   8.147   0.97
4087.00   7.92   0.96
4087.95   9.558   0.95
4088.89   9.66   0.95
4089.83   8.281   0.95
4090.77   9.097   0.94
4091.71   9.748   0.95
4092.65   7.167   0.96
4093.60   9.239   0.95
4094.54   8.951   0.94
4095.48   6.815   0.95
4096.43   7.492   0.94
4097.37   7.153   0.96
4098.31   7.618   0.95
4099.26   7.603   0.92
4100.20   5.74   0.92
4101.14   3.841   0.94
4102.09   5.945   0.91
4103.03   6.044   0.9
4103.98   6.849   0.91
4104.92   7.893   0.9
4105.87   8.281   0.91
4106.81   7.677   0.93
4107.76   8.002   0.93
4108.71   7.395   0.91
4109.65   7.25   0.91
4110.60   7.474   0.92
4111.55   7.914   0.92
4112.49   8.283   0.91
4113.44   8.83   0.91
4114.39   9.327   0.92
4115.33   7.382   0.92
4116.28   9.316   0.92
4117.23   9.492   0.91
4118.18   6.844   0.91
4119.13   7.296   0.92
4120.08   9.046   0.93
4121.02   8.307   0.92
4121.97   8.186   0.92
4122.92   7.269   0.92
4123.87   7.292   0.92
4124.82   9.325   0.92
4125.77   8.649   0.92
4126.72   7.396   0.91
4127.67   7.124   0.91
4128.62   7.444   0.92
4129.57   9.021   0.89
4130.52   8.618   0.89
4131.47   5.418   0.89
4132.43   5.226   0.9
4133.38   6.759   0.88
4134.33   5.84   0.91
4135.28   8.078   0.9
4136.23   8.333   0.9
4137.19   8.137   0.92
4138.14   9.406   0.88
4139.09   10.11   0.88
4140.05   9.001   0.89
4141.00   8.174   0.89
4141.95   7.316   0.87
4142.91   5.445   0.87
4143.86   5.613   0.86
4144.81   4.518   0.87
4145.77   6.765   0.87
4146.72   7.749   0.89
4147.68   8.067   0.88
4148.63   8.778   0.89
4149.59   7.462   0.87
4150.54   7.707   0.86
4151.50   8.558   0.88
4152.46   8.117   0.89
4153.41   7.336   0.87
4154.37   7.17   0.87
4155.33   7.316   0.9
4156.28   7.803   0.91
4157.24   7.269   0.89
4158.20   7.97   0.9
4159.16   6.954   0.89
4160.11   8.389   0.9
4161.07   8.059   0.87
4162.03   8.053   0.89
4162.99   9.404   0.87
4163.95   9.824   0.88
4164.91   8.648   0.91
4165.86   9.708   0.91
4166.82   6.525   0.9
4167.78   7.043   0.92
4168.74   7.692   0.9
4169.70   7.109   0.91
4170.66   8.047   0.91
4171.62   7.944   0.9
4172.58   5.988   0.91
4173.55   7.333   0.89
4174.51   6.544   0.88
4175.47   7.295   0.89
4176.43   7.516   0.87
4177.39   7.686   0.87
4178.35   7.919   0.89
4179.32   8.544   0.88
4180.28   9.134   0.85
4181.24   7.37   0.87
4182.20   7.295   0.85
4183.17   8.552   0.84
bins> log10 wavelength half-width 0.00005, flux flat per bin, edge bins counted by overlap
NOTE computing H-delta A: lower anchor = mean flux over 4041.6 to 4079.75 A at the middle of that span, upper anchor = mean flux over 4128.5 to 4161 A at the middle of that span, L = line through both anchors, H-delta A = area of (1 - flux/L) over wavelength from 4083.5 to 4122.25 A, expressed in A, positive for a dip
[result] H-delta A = -3.3 A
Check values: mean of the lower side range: 6.89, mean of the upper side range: 7.53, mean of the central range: 7.83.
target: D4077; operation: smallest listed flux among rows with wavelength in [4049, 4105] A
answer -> 3.044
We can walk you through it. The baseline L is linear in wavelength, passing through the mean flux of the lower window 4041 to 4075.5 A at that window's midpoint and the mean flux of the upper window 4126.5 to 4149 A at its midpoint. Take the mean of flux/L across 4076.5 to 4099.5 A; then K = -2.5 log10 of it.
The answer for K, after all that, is -0.135 mag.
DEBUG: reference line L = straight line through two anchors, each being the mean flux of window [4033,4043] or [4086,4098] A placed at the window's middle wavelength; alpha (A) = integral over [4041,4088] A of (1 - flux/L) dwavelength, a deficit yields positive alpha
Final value 7.02 A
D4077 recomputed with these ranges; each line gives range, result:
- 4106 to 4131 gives 6.844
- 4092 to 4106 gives 3.841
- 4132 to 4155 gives 4.518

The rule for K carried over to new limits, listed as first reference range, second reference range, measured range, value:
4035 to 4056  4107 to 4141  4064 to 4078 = 0.07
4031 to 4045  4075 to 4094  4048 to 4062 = 0.02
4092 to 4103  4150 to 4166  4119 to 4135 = 0.00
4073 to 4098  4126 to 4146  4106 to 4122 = -0.07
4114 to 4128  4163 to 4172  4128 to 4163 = 0.08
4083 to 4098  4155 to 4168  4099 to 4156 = 0.07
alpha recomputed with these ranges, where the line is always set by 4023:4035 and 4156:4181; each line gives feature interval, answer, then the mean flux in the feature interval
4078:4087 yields -0.4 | 7.66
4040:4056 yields 0.4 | 7.01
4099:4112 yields 0.9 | 6.98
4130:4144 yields 0.4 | 7.48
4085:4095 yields -1.6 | 8.62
